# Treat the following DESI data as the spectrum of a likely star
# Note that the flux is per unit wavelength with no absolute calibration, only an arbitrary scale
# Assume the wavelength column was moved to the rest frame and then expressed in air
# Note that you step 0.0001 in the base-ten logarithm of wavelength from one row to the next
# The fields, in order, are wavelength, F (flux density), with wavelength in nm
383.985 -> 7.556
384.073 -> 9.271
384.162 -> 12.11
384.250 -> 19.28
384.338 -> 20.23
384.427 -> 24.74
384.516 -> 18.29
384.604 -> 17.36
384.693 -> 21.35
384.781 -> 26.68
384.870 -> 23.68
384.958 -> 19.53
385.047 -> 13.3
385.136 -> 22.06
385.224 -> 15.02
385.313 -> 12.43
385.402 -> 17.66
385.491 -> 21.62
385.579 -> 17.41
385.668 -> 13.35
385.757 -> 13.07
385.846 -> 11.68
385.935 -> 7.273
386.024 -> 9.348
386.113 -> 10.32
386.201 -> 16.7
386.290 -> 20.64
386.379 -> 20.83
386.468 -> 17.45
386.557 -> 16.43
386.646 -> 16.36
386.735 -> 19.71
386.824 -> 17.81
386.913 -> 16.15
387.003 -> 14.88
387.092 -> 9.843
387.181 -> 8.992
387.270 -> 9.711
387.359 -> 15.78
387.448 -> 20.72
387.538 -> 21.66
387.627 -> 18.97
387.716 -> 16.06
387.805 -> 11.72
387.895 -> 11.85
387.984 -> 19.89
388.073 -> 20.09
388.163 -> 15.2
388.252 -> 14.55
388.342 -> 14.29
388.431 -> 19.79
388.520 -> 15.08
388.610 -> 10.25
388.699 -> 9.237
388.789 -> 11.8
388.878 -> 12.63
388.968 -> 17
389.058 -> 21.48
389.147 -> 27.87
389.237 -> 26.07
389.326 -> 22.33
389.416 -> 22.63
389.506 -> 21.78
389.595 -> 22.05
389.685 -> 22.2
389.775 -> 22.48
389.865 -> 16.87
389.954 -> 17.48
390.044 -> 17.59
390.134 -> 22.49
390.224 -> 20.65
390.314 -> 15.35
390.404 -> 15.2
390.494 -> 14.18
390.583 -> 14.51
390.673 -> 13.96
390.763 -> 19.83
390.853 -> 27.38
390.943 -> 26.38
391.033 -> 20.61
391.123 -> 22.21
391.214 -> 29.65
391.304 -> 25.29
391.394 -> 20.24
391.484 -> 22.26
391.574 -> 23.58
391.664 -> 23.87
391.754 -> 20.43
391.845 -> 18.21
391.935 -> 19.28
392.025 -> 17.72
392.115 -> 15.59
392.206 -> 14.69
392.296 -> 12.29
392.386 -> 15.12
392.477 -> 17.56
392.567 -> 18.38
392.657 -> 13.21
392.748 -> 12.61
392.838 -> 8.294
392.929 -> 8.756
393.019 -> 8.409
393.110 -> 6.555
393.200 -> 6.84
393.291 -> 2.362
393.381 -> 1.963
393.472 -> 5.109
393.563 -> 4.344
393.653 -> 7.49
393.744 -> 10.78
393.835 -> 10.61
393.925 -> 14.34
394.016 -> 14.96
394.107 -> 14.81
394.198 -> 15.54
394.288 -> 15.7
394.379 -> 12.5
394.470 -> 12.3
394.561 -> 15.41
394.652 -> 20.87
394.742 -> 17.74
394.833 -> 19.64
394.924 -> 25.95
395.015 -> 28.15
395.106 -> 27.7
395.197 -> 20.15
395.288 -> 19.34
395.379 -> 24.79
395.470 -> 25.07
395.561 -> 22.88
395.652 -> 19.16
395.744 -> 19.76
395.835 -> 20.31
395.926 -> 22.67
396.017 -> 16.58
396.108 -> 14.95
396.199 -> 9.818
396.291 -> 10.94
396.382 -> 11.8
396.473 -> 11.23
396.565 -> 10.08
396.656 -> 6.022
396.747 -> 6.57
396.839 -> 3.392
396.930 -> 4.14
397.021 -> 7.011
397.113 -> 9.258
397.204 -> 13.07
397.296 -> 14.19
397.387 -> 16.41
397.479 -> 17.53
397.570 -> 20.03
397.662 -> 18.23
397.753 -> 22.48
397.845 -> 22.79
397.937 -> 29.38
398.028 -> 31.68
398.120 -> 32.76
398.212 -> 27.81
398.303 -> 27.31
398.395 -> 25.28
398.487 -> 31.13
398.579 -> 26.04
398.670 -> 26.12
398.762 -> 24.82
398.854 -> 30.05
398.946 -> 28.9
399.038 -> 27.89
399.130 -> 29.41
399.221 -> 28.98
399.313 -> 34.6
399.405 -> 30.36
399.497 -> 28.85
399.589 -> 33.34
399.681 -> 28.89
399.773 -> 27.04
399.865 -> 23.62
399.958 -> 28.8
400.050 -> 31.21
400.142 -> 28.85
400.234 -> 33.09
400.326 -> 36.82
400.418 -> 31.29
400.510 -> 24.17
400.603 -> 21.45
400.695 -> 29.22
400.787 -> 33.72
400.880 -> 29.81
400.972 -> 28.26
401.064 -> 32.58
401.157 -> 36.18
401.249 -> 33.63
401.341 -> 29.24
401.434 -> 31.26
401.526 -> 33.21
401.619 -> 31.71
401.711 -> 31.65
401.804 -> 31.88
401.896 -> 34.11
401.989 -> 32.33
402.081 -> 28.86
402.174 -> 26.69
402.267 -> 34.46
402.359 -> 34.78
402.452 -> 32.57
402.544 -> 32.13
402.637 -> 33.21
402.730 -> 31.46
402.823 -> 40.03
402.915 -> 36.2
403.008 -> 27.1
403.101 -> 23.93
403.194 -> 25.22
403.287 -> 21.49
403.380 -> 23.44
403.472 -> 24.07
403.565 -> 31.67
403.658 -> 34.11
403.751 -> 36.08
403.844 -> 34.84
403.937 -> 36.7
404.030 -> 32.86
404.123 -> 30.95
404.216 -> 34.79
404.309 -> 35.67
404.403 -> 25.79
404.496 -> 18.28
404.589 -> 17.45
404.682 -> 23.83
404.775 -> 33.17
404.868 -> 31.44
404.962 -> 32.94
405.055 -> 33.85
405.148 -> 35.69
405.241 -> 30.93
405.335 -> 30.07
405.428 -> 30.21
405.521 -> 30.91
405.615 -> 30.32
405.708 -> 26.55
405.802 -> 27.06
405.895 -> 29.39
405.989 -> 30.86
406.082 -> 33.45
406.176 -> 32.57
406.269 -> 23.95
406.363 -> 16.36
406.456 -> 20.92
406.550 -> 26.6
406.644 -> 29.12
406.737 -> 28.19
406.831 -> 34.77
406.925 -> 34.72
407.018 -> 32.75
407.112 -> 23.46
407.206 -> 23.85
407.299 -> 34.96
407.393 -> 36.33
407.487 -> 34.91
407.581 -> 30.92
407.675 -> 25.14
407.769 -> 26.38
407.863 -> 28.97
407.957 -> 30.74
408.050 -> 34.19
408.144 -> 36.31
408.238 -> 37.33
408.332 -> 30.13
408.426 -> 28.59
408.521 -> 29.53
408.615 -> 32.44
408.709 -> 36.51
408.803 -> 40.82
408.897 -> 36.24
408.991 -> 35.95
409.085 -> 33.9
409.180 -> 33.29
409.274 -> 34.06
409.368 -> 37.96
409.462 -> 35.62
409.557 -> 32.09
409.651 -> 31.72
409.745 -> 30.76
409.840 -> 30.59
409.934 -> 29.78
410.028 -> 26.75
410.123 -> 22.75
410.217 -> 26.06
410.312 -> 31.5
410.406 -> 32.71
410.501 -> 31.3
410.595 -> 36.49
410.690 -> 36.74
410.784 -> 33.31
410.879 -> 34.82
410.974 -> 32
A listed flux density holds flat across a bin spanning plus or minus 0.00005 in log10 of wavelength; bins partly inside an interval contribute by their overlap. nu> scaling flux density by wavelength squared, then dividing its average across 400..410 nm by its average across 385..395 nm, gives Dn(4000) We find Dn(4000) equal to 2.0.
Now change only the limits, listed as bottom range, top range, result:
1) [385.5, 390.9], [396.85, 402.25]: 1.70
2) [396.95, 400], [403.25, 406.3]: 1.24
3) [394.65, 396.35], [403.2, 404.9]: 1.50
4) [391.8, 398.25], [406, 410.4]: 2.14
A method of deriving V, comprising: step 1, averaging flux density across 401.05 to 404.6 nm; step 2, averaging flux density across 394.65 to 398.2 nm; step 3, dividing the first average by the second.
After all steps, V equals 1.7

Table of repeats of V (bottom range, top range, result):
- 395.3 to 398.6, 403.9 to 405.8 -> 1.66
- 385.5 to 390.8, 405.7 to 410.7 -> 1.86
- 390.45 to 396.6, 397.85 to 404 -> 1.84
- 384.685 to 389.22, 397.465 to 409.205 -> 1.85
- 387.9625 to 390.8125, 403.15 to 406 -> 1.65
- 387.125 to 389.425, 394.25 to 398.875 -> 1.14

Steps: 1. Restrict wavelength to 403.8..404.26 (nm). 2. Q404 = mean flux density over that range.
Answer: 34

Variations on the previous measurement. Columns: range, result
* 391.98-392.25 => 16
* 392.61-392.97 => 10.8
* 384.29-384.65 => 20.1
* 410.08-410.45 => 28.3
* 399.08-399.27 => 29.4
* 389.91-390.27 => 19.5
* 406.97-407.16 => 28.2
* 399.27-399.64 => 31.7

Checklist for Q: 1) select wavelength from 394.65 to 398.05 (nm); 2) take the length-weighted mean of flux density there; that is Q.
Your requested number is 17.3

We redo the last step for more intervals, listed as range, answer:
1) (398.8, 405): 30.3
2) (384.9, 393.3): 16.9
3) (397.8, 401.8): 29.6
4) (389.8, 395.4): 16.5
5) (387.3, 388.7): 16.1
